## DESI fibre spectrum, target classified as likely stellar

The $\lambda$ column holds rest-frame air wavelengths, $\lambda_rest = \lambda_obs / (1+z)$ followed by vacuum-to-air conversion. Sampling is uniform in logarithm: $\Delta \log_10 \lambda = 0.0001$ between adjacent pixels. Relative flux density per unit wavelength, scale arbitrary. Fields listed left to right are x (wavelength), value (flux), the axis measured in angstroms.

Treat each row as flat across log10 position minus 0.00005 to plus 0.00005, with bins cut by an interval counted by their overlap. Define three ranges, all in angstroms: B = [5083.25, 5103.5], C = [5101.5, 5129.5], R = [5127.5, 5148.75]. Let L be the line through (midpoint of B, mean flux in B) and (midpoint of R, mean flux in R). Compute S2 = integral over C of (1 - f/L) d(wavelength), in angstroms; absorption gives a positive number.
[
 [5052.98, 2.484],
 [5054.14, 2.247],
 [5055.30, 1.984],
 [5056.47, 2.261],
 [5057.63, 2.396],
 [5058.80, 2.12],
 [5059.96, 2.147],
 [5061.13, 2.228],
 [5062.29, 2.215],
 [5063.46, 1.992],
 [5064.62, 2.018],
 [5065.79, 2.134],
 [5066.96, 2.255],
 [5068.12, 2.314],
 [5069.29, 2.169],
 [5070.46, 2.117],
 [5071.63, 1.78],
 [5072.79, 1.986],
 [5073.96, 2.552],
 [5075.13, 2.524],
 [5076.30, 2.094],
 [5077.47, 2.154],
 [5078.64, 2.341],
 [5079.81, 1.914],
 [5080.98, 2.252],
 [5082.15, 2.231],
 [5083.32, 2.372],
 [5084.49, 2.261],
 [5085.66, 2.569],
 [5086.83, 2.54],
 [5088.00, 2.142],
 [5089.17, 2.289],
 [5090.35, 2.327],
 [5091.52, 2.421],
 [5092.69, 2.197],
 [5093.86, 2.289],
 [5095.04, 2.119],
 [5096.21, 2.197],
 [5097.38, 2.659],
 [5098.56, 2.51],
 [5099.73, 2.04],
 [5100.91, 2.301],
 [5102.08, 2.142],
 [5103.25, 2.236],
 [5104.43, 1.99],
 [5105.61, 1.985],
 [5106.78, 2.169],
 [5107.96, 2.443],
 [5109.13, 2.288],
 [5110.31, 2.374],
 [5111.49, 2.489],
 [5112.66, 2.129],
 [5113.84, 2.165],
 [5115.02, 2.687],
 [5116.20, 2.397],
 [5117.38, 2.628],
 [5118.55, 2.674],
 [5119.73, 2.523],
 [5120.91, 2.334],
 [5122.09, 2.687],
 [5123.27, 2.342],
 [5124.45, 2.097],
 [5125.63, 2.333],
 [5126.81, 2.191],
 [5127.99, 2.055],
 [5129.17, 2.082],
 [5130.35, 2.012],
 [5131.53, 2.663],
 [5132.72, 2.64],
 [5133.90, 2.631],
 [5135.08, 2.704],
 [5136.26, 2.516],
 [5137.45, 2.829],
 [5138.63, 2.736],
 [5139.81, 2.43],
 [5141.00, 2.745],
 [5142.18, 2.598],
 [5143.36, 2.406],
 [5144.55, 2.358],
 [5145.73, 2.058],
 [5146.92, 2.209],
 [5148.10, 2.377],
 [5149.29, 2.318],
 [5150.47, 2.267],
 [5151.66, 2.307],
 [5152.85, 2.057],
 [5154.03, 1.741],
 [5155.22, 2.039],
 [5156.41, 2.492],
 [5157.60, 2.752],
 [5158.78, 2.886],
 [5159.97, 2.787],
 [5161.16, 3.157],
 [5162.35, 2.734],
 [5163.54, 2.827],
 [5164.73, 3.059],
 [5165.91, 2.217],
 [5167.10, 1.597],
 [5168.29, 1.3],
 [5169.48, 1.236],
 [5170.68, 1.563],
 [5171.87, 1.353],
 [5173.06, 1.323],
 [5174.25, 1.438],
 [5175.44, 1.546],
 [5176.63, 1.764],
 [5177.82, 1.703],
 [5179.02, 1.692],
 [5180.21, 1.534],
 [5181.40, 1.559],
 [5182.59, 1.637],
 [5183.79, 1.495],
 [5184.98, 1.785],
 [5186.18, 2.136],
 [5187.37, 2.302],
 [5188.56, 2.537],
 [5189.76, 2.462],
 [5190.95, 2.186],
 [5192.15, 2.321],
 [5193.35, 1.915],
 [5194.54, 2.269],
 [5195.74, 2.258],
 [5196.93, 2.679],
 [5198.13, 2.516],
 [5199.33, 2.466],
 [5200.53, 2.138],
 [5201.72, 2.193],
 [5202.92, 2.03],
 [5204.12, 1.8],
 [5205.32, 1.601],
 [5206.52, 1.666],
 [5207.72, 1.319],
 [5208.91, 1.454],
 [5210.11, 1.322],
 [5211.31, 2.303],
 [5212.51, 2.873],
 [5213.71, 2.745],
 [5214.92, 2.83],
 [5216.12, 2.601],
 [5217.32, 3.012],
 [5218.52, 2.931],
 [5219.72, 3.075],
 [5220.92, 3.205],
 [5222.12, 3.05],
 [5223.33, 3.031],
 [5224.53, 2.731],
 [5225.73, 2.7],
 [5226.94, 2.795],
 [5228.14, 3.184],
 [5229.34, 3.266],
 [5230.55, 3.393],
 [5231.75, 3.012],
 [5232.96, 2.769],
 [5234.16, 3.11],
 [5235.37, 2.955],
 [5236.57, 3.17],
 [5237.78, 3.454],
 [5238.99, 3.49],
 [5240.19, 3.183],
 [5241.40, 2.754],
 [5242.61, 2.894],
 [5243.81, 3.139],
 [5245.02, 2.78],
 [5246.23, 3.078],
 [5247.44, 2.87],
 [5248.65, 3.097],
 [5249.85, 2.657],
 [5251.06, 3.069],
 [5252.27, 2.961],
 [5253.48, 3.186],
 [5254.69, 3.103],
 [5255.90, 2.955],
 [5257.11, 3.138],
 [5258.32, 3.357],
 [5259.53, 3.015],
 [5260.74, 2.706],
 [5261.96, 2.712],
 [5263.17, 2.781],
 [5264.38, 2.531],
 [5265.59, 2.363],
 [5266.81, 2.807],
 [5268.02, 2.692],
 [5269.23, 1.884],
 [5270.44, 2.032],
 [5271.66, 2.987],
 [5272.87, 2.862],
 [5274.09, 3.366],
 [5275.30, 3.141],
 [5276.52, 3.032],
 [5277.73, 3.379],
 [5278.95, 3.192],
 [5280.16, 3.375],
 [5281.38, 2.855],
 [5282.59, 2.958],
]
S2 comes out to 0.8 angstroms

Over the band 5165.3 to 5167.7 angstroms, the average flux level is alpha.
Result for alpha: 1.92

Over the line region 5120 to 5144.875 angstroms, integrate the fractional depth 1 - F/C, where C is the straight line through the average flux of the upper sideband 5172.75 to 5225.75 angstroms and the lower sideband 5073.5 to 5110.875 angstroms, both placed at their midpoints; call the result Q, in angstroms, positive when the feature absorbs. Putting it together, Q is -2.3 angstroms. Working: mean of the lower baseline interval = 2.28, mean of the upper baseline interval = 2.18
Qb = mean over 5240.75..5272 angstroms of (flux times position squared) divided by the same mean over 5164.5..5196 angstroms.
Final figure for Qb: 1.58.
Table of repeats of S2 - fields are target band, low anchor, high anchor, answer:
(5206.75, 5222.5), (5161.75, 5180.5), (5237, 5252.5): 0.4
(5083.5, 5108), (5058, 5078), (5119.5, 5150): -0.1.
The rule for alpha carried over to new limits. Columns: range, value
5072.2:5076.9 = 2.29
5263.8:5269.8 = 2.46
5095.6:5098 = 2.43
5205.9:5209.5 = 1.48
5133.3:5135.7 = 2.67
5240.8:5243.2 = 2.82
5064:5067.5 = 2.13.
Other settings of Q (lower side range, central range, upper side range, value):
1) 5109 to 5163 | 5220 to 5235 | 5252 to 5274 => -1.83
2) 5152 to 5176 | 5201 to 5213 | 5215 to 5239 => 3.90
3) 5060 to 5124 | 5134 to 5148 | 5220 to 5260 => 0.14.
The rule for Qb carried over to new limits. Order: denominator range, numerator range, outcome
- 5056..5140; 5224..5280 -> 1.36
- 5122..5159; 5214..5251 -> 1.31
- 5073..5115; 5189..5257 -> 1.24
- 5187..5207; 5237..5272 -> 1.34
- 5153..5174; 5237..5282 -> 1.41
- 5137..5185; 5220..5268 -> 1.45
